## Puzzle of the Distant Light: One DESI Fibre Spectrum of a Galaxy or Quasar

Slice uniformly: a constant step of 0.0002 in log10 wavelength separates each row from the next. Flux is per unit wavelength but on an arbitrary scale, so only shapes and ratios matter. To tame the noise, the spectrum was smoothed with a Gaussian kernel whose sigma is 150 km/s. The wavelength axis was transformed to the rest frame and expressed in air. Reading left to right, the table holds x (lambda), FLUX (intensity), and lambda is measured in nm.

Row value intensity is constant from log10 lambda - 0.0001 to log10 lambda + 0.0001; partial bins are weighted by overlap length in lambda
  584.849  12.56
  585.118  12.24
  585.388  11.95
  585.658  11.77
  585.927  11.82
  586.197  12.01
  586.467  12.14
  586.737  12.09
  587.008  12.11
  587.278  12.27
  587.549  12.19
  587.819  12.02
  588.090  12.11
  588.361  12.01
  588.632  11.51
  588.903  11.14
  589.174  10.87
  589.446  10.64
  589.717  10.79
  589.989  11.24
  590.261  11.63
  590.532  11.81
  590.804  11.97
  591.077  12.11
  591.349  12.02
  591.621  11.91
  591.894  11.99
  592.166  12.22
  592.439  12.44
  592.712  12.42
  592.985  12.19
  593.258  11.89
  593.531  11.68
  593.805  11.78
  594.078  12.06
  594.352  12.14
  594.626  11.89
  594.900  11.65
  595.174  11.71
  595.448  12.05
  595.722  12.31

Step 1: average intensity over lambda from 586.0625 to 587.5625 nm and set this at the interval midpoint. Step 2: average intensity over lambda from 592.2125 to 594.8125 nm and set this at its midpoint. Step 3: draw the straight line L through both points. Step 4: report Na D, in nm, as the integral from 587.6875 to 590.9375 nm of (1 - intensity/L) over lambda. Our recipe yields 0.17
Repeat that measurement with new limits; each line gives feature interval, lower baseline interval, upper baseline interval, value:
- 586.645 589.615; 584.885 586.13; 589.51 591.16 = 0.011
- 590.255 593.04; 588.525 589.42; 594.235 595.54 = -0.154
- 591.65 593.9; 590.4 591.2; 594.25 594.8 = -0.021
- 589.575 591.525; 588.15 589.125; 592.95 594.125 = 0.004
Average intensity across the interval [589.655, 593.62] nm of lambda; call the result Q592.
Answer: 11.9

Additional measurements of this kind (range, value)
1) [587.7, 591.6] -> 11.6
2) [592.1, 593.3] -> 12.3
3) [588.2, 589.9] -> 11.2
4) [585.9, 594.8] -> 11.9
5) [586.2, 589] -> 12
